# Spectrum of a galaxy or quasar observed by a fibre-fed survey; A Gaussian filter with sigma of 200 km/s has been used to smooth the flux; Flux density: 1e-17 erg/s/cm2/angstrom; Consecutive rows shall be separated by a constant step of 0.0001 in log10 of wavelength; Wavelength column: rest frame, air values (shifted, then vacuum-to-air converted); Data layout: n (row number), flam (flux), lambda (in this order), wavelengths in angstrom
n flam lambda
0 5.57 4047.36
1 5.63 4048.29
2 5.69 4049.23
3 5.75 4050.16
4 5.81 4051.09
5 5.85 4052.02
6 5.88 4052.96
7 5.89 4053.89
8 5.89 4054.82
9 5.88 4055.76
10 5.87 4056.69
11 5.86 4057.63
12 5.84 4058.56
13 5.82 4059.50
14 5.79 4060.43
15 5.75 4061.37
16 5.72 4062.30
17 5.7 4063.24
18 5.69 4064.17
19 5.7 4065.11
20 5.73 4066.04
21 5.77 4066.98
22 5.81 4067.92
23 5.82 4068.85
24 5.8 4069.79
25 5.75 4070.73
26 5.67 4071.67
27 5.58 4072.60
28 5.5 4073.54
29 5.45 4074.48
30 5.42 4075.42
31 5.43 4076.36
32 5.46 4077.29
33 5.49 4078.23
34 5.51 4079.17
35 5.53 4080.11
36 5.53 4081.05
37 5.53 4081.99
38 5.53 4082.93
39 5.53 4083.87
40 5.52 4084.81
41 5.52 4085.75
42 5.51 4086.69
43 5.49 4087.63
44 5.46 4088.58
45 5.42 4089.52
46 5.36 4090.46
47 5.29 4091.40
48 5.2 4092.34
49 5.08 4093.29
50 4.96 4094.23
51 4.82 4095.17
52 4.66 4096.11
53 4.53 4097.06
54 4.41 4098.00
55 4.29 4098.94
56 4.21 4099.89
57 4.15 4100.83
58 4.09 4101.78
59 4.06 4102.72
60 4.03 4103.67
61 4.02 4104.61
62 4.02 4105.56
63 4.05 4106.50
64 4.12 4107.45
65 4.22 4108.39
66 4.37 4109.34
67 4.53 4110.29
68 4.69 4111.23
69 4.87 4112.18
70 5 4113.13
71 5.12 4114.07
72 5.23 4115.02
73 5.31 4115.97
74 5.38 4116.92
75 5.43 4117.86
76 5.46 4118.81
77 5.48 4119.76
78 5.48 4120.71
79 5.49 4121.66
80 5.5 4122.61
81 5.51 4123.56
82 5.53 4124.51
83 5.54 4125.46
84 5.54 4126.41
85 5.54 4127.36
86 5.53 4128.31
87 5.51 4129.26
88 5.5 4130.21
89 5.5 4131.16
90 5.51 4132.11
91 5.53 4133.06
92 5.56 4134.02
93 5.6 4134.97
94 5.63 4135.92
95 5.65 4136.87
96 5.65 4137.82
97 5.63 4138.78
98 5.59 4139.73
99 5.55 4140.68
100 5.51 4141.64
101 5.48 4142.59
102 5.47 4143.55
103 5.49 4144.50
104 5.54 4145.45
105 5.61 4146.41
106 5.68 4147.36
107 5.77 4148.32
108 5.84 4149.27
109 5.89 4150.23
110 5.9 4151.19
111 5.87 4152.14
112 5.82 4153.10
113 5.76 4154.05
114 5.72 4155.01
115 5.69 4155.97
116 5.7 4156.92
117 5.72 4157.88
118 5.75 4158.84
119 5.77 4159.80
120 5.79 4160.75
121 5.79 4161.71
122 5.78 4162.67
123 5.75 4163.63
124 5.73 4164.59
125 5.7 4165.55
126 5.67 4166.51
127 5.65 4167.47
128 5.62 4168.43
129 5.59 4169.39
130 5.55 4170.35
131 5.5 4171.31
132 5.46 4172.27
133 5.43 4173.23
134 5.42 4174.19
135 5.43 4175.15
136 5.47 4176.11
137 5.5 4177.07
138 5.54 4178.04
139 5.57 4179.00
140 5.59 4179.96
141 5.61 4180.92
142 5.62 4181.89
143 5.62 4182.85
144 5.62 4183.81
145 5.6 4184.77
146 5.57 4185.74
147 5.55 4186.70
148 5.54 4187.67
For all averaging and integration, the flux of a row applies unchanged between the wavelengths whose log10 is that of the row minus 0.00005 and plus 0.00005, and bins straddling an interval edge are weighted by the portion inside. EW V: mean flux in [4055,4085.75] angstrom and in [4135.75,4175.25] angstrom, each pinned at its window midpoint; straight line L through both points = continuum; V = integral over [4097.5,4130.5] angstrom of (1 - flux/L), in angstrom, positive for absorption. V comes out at 4.5 angstrom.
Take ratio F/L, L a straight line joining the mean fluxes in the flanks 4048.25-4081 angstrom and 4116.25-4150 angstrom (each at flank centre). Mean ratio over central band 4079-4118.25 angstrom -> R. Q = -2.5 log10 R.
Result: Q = 0.15 mag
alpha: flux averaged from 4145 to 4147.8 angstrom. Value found 5.61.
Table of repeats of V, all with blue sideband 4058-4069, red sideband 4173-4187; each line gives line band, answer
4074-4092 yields 0.8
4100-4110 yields 2.7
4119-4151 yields 0.3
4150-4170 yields -0.6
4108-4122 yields 1.5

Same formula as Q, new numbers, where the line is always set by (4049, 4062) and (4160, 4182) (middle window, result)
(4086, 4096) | 0.102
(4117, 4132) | 0.037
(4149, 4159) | -0.029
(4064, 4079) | 0.033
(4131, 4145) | 0.021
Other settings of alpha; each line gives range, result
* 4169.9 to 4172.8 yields 5.5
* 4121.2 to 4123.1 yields 5.49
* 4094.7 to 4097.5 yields 4.67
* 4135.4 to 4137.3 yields 5.65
